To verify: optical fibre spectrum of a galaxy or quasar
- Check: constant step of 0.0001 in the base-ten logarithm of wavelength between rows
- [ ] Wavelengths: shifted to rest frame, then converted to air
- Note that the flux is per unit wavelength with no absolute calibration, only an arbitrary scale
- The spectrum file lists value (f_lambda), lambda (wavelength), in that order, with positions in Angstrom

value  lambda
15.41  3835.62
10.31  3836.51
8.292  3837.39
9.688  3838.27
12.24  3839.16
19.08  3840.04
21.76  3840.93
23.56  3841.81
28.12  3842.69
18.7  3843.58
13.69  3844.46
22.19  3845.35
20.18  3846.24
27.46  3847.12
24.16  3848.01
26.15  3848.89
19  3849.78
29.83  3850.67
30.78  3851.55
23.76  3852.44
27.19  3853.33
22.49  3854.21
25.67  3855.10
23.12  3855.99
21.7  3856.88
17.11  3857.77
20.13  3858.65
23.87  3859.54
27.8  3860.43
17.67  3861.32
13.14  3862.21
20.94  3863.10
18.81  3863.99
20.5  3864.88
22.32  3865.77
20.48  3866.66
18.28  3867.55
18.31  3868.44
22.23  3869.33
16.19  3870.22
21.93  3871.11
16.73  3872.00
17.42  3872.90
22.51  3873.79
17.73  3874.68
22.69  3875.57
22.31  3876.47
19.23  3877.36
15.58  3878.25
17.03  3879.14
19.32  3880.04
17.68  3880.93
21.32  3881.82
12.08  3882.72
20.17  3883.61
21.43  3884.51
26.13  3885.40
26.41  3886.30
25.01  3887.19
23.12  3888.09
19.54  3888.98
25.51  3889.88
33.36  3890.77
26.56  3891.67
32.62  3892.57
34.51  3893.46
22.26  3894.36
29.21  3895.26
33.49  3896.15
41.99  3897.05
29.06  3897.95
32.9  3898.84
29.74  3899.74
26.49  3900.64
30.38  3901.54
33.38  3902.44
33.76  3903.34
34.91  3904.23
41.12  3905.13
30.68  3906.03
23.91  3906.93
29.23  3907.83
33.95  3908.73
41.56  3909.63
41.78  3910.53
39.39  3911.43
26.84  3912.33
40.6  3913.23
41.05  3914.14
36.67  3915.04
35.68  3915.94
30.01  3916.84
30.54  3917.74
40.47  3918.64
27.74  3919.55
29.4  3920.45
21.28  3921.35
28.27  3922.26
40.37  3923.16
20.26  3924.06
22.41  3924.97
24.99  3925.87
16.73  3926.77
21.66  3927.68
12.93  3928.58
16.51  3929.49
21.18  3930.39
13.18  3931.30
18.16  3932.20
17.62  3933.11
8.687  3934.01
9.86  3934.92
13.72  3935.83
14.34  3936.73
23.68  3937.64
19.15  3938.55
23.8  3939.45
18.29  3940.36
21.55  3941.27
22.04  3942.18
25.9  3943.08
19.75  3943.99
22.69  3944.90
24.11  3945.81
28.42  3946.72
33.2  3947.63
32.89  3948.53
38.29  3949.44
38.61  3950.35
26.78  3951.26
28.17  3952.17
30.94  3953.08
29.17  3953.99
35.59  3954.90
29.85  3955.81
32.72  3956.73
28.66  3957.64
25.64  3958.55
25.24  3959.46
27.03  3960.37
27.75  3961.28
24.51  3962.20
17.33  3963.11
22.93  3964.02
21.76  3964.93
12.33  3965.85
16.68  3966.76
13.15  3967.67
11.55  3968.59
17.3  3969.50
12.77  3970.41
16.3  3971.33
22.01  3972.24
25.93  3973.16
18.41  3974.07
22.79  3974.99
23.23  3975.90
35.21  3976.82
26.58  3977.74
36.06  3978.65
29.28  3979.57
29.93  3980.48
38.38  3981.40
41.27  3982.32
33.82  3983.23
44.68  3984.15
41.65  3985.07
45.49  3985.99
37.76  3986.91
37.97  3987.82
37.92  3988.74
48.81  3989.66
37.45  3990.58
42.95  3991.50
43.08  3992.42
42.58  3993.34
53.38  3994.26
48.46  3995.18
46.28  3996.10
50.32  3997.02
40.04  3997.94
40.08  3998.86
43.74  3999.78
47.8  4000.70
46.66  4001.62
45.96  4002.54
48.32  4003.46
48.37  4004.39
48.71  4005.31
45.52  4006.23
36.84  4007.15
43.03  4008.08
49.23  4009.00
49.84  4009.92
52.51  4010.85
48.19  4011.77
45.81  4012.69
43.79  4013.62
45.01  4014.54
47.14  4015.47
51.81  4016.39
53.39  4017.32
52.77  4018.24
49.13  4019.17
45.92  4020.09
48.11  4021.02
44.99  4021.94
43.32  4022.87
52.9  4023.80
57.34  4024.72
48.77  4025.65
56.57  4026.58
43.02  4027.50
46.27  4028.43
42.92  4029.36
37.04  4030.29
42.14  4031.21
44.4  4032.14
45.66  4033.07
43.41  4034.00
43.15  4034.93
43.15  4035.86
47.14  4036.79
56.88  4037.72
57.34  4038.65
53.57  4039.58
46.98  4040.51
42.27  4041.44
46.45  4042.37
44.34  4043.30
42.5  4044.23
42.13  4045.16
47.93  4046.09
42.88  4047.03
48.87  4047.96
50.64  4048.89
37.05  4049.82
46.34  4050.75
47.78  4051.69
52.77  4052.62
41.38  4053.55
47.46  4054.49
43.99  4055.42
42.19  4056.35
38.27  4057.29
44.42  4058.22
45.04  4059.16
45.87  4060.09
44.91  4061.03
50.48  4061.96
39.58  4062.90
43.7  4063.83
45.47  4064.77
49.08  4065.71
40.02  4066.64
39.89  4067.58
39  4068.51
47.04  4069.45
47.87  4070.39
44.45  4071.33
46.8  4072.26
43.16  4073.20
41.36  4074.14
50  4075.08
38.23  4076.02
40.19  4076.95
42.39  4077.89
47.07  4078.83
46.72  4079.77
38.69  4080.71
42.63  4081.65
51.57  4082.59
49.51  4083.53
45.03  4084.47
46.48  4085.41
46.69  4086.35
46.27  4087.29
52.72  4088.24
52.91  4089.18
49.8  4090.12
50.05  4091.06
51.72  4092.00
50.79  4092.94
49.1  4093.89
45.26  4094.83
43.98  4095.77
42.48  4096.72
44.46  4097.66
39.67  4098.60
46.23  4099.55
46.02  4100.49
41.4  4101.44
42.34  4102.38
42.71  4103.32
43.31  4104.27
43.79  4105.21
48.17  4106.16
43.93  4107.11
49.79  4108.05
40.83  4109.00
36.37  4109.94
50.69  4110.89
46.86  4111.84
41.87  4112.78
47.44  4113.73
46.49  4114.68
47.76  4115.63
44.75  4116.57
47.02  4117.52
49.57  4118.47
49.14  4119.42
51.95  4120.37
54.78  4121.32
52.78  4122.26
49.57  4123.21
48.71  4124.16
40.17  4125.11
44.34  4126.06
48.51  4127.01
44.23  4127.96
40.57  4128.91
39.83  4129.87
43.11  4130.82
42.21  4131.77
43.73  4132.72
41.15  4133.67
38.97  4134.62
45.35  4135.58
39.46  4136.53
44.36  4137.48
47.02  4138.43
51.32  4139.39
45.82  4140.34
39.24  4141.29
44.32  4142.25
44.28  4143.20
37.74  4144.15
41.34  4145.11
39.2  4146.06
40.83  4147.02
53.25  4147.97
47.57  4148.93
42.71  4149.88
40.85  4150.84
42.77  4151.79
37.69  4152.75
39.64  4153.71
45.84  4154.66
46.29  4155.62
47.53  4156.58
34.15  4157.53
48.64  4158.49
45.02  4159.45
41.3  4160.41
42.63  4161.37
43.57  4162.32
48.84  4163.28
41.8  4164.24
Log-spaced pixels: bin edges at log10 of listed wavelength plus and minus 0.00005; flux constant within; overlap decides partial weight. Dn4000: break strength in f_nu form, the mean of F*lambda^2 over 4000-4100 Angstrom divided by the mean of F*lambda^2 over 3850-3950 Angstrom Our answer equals 1.99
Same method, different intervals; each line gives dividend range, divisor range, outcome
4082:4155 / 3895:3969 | 1.86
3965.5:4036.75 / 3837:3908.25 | 1.83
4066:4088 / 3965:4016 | 1.24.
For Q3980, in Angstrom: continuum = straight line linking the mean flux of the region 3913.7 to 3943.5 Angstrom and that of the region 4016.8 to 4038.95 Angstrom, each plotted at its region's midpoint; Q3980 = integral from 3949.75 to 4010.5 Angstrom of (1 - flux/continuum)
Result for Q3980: 3.8 Angstrom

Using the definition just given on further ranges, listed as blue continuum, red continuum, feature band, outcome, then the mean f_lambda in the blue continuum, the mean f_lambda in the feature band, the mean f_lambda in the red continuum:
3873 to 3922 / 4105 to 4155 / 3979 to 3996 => -2.99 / 28.5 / 40.9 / 44.7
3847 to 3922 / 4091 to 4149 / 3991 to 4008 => -4.81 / 26.2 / 45.4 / 45.1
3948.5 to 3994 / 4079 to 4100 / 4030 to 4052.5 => -3.42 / 29.8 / 46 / 46.9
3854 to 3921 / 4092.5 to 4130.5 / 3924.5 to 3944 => 7.64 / 26.3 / 18.4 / 45.7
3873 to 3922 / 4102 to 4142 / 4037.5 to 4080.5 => -4.98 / 28.5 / 45.2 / 45.2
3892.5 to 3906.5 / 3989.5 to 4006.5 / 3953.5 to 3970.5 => 7.38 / 32.3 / 23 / 45.7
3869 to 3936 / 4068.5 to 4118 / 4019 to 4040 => -4.57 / 26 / 47.5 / 45.6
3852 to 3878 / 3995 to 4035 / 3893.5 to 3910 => -3.06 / 20.7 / 32.1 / 46.7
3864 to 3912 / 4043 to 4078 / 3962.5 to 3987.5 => 6.30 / 25.9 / 26.5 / 44.4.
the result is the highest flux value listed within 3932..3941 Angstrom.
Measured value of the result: 23.8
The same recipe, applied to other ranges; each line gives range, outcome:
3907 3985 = 44.68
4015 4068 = 57.34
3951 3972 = 35.59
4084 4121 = 52.91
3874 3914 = 41.99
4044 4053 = 52.77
